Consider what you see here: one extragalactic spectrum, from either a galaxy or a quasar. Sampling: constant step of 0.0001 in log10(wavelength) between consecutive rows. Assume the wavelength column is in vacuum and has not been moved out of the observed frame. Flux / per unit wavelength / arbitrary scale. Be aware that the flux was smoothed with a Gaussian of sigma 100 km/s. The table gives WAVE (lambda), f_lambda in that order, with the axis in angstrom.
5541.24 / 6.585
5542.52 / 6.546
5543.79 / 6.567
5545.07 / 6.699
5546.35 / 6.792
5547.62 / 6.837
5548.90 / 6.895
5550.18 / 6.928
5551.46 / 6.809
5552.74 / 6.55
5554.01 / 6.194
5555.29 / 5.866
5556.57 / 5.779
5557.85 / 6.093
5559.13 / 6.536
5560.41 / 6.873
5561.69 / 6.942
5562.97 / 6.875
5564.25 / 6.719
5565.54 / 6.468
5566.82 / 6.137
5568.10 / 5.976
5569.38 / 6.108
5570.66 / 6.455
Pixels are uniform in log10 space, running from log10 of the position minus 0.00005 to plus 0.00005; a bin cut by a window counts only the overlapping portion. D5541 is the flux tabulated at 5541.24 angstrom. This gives 6.585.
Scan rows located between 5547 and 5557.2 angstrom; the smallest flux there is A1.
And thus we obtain 5.779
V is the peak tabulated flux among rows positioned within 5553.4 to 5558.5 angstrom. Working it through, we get 6.194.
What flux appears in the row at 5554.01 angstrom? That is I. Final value 6.194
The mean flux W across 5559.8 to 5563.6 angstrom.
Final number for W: 6.9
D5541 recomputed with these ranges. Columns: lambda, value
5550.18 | 6.928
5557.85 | 6.093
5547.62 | 6.837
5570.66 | 6.455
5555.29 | 5.866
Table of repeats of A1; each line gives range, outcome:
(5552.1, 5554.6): 6.194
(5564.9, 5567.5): 6.137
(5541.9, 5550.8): 6.546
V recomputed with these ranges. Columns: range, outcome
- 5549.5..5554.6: 6.928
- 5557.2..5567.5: 6.942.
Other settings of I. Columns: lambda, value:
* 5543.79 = 6.567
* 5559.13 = 6.536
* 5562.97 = 6.875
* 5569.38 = 6.108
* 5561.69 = 6.942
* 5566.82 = 6.137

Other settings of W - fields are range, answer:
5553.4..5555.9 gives 6.03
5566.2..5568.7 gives 6.06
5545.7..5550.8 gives 6.86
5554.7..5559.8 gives 6.07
